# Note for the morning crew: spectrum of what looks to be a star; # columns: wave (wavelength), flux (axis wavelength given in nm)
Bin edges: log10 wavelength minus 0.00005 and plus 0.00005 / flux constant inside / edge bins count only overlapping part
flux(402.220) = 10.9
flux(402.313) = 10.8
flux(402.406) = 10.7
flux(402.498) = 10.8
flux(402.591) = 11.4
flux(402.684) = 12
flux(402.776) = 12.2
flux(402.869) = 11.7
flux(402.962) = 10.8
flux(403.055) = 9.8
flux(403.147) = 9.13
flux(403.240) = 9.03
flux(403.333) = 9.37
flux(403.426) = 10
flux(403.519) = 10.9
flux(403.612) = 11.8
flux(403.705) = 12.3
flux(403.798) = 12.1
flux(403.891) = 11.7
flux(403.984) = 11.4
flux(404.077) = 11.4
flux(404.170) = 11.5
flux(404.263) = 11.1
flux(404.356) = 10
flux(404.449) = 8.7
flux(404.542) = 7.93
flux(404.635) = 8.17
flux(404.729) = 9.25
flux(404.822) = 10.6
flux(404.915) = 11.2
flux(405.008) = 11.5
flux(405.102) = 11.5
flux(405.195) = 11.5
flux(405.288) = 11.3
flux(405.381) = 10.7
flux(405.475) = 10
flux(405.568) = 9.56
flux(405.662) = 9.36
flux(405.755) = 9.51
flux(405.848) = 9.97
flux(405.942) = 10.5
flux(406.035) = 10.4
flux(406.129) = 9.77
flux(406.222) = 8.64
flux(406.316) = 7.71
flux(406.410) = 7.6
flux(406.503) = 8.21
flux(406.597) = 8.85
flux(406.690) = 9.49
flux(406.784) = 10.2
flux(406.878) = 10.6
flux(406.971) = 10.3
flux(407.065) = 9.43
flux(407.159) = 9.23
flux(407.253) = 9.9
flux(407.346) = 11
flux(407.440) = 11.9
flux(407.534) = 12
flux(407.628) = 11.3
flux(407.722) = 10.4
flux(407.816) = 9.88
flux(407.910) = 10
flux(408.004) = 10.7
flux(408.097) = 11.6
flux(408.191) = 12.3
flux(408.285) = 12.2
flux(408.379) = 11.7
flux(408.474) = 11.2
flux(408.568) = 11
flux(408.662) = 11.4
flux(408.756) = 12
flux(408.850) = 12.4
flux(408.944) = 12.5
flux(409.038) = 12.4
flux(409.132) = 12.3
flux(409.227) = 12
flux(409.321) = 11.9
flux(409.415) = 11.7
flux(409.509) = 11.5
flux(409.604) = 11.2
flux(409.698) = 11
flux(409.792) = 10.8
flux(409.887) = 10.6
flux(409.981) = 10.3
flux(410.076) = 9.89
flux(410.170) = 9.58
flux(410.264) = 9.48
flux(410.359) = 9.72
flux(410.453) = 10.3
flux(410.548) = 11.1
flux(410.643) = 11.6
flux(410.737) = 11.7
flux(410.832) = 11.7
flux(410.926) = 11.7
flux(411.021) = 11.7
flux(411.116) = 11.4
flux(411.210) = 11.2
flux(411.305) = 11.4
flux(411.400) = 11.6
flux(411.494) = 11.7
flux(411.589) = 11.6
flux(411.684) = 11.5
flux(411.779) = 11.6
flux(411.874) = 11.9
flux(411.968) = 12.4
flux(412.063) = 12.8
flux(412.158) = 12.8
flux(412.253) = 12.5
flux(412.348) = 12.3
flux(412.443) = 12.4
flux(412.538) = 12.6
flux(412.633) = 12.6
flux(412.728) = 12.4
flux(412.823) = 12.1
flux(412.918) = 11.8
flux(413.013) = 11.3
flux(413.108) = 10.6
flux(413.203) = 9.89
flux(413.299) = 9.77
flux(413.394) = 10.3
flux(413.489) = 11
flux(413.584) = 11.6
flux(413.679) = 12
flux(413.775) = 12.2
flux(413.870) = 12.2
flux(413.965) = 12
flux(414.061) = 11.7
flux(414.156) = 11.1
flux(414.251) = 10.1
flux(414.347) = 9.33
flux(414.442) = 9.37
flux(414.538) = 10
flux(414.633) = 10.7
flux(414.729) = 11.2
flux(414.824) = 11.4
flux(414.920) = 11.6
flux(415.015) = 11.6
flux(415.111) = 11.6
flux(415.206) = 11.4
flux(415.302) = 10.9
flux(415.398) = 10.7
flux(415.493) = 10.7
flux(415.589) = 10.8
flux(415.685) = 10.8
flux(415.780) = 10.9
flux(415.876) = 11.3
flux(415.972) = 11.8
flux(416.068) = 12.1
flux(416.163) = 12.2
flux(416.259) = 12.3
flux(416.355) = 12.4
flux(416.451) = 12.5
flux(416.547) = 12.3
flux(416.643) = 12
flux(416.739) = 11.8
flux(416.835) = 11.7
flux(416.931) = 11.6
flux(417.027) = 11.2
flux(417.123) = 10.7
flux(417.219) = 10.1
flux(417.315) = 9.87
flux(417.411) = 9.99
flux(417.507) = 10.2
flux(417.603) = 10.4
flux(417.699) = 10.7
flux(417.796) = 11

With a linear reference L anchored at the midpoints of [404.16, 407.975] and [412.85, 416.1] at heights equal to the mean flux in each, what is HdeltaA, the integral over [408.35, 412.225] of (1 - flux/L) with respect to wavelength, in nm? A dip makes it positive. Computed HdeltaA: -0.33 nm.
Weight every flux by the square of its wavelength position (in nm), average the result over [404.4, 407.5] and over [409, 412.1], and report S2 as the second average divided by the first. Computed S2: 1.2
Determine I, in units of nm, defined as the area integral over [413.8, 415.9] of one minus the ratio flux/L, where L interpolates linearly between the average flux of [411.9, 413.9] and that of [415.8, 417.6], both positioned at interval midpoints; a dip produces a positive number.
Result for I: 0.11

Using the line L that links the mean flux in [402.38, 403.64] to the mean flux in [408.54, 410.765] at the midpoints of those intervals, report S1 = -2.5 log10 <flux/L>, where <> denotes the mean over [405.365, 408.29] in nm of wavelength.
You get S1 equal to 0.093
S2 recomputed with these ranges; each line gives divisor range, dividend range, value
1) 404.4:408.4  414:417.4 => 1.15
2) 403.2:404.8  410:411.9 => 1.10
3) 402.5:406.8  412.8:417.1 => 1.16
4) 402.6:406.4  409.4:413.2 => 1.14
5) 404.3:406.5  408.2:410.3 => 1.18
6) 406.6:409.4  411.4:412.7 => 1.12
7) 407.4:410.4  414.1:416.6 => 1.03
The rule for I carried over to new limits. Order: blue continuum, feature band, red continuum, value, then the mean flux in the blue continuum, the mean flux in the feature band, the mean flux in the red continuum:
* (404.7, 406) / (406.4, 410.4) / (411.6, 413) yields 0.155 nm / 10.5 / 10.8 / 12.2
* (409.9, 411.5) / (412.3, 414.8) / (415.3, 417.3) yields -0.014 nm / 10.9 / 11.3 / 11.5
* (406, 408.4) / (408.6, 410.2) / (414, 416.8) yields -0.141 nm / 10.2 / 11.4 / 11.3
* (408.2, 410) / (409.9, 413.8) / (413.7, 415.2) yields -0.020 nm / 11.6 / 11.4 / 11.1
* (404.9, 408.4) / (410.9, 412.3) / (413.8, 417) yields -0.124 nm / 10.3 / 11.9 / 11.3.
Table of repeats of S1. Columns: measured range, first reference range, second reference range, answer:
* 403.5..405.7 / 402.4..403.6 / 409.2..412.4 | 0.01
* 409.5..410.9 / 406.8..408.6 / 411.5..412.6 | 0.09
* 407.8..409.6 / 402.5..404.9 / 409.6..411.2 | -0.09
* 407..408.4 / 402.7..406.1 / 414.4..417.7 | -0.02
